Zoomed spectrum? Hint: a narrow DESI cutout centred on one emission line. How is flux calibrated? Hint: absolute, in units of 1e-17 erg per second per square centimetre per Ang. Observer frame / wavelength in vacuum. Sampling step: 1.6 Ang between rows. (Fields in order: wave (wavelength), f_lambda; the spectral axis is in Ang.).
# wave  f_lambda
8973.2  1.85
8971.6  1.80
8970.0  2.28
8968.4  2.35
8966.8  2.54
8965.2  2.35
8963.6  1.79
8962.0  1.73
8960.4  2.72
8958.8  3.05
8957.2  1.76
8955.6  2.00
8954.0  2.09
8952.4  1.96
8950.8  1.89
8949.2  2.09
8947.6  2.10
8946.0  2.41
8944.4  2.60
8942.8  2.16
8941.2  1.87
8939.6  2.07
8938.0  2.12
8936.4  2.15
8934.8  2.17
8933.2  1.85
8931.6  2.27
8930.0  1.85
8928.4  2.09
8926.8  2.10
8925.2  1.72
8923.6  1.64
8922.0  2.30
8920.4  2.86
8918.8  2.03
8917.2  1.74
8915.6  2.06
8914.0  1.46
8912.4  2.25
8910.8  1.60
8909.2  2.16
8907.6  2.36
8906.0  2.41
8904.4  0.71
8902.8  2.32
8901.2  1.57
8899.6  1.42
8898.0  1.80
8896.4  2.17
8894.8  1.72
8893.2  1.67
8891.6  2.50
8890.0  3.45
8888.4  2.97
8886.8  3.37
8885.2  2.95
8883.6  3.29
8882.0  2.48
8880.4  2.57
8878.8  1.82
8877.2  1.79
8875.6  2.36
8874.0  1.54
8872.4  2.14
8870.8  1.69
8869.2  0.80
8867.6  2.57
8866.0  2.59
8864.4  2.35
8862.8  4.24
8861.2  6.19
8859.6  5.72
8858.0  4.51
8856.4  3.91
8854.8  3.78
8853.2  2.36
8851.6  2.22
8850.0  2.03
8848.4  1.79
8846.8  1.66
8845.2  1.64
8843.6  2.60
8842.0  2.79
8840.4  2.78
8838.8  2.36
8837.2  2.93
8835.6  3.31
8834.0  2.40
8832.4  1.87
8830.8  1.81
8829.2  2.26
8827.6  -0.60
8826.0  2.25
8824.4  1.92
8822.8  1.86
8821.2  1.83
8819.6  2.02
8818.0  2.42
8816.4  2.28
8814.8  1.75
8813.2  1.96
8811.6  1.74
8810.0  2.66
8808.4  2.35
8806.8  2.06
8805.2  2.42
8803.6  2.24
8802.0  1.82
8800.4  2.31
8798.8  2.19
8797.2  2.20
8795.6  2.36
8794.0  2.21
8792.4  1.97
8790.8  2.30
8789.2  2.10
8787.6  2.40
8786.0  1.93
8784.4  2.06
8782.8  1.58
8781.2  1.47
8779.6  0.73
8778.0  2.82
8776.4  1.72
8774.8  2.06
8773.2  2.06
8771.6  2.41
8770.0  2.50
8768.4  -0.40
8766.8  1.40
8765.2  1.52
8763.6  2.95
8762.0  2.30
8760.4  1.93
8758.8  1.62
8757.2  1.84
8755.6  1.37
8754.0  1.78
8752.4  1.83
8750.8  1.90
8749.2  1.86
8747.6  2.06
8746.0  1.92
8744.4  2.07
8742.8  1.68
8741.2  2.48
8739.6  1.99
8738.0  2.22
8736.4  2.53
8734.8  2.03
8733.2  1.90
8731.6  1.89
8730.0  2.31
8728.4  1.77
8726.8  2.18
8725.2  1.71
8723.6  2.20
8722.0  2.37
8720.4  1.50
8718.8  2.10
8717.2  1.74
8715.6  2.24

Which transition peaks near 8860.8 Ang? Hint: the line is Halpha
